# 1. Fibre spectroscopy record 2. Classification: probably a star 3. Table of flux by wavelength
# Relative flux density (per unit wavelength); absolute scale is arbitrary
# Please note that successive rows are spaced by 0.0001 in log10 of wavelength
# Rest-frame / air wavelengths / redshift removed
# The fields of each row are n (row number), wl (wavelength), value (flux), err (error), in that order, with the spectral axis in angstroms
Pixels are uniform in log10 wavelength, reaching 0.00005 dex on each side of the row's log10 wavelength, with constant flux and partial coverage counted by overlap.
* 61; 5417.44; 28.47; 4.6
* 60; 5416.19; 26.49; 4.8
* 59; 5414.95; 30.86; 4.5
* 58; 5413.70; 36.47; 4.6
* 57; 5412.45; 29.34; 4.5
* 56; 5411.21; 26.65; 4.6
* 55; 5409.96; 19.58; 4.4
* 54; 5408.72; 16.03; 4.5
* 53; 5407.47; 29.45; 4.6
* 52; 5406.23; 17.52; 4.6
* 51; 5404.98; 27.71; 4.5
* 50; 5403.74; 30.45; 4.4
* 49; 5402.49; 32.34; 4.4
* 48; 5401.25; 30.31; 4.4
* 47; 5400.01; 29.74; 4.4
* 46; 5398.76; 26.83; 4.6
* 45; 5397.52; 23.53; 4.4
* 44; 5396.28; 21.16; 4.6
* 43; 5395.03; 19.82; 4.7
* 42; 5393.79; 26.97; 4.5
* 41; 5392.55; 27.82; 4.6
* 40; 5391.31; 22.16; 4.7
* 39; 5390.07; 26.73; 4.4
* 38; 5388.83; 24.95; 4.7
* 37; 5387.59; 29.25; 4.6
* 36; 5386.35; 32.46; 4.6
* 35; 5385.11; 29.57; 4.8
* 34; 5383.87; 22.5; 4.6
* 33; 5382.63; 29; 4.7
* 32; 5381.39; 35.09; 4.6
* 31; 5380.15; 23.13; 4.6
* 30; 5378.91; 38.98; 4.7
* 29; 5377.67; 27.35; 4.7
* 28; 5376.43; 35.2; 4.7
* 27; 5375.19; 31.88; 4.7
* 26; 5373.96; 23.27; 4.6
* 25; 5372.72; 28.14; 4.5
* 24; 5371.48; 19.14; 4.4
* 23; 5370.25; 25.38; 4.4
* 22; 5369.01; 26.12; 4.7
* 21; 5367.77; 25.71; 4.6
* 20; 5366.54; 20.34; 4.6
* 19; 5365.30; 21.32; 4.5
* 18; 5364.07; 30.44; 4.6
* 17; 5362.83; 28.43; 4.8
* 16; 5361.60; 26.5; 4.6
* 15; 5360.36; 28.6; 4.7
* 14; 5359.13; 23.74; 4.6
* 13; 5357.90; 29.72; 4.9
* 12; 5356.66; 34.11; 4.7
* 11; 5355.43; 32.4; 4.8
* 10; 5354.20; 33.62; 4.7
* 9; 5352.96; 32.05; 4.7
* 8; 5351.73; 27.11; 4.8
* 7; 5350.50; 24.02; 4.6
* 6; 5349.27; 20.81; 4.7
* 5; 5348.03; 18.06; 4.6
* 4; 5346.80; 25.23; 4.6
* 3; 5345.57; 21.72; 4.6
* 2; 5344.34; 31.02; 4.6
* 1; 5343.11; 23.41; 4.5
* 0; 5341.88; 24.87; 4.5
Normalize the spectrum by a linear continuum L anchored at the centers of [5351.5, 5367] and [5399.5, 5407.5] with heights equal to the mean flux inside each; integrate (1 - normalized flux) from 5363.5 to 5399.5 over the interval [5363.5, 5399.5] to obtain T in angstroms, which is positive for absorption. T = 2.0 angstroms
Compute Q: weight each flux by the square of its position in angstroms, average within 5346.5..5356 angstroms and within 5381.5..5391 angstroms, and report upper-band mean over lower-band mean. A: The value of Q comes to 1.1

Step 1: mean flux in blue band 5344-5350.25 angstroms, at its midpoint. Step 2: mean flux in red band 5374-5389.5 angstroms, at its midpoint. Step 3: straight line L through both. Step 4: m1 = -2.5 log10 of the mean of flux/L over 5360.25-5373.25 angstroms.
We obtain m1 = 0.06 mag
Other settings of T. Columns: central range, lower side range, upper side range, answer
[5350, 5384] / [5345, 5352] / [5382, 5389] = -3.7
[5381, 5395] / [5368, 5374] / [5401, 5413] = -1.3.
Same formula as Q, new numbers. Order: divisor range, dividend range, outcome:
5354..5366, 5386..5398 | 0.89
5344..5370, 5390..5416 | 1.00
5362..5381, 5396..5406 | 1.03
